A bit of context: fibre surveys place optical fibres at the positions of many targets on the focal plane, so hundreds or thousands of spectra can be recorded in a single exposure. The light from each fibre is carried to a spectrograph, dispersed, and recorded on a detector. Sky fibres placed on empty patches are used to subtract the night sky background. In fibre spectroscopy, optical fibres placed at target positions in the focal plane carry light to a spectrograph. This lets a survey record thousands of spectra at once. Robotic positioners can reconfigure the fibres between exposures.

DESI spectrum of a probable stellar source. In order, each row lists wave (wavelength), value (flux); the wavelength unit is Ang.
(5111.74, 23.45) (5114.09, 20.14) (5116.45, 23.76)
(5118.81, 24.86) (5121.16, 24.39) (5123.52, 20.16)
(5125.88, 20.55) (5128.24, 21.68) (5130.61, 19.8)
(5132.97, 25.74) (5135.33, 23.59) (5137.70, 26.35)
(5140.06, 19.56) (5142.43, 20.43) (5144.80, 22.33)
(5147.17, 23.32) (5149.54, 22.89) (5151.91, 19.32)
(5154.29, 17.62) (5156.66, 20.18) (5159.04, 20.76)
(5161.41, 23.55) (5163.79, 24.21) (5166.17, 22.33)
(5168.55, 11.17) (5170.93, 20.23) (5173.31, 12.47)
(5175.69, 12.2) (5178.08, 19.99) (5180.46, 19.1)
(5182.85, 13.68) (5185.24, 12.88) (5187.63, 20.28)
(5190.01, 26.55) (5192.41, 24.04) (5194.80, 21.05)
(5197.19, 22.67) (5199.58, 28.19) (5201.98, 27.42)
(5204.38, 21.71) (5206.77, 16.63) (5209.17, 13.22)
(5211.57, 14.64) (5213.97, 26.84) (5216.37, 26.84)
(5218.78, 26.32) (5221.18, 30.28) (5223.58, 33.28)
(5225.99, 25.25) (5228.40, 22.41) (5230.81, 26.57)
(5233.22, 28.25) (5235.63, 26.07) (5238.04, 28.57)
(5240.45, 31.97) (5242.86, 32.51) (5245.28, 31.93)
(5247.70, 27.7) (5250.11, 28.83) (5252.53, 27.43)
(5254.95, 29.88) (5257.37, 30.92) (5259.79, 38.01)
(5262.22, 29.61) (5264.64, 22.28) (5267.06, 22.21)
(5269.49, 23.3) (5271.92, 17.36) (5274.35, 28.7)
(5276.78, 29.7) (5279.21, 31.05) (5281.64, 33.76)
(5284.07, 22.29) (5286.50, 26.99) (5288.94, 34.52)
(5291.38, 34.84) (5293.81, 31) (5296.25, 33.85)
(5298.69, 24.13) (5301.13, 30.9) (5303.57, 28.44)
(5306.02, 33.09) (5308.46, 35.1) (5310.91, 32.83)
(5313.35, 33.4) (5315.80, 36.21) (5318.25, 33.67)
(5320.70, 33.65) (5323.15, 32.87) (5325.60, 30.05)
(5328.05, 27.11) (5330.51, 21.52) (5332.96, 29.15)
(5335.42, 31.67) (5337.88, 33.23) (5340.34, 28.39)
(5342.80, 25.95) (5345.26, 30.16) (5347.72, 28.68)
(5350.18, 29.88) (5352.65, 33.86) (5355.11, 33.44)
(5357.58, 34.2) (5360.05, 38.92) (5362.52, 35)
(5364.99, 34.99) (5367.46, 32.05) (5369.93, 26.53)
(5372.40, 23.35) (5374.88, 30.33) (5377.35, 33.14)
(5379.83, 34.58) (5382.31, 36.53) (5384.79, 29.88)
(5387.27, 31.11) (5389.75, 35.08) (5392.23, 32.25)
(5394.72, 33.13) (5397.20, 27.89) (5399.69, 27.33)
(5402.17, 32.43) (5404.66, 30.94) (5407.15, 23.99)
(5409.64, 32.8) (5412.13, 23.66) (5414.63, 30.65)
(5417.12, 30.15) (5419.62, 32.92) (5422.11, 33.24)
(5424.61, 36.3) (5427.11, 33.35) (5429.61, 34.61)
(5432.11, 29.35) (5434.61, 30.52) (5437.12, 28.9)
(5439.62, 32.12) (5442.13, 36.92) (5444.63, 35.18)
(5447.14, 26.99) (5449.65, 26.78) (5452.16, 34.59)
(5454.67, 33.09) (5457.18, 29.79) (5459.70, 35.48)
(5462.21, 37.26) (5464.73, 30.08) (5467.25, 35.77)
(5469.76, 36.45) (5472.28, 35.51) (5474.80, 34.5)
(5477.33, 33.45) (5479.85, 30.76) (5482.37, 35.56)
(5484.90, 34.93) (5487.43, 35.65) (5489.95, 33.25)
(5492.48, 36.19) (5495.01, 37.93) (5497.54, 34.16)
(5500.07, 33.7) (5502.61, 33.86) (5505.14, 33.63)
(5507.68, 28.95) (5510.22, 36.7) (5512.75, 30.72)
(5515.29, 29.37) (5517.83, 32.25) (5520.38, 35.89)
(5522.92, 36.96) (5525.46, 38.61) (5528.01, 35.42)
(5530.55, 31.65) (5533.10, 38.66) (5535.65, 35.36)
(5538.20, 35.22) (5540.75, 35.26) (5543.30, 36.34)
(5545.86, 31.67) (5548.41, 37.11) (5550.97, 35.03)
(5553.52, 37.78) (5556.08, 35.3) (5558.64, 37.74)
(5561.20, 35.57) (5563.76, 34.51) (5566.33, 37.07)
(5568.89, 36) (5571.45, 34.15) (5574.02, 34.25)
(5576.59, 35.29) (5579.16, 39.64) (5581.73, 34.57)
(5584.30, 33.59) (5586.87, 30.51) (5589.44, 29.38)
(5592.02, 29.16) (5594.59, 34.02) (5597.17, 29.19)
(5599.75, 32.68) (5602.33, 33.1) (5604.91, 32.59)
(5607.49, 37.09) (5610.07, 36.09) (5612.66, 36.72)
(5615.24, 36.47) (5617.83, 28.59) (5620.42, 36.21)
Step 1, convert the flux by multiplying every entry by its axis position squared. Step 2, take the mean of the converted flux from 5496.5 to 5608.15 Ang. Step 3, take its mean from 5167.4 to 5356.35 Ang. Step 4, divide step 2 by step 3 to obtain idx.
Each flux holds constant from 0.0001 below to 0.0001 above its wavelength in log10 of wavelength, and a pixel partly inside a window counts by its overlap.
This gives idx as 1.4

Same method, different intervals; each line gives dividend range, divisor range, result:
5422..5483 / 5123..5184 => 1.84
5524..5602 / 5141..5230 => 1.87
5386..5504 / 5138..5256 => 1.55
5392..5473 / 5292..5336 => 1.07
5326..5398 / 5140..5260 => 1.41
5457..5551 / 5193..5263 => 1.43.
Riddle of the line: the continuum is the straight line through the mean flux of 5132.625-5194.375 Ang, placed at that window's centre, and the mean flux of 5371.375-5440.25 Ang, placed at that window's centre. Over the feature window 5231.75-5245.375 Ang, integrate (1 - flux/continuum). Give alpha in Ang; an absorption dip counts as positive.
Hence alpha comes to -3.55 Ang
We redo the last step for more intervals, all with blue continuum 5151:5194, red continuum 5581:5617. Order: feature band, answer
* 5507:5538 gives -3.8 Ang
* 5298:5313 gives -5.0 Ang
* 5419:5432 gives -3.0 Ang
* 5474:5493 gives -3.2 Ang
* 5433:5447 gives -2.2 Ang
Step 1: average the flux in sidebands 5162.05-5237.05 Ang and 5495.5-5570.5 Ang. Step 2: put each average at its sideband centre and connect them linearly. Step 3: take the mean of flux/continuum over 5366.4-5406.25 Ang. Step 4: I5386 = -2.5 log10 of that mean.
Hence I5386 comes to -0.066 mag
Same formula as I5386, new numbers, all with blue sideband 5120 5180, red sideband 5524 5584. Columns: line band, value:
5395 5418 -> 0.04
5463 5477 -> -0.06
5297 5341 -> -0.15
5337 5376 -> -0.10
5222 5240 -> -0.16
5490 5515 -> 0.00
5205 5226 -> -0.02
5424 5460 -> -0.02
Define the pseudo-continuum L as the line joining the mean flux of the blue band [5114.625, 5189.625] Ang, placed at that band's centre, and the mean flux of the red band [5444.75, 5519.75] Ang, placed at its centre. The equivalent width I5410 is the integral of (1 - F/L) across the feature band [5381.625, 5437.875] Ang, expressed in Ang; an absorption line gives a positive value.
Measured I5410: -1.14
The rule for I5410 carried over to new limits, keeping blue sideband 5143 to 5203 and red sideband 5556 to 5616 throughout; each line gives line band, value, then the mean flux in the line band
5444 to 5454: -0.4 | 30.7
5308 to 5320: -4.3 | 34.2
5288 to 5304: -4.4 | 31.2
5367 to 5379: -0.9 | 29.1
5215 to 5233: -4.3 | 27.3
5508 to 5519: 0.0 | 32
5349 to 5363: -4.0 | 34.2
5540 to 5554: -1.0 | 35.4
